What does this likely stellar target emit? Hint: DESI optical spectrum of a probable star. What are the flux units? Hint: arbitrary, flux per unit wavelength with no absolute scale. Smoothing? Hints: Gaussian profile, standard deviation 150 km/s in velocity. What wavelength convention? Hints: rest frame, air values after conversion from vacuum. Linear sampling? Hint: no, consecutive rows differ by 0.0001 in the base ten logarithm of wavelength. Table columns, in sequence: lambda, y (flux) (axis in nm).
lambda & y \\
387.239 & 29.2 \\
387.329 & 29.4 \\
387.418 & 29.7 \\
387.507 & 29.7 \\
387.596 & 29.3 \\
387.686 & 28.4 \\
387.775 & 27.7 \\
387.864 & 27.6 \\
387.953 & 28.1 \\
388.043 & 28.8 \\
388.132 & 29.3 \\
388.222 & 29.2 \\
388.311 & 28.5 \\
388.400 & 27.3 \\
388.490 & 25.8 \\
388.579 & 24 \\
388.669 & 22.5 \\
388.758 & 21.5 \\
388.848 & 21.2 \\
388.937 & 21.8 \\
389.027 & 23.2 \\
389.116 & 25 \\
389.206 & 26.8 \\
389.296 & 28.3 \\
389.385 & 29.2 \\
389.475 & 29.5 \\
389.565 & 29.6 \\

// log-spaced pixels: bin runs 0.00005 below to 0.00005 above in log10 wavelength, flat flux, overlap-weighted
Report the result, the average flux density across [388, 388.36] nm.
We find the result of 29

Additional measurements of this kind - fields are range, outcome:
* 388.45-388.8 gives 23.5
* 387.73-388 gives 27.8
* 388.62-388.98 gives 21.8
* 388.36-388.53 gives 26.5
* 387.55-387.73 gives 28.8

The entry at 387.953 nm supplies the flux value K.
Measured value 28.1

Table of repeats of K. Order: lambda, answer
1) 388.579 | 24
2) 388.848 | 21.2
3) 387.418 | 29.7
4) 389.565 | 29.6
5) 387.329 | 29.4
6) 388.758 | 21.5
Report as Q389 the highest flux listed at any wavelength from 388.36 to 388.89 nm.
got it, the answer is 27.3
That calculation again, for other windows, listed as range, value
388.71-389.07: 23.2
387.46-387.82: 29.7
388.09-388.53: 29.3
